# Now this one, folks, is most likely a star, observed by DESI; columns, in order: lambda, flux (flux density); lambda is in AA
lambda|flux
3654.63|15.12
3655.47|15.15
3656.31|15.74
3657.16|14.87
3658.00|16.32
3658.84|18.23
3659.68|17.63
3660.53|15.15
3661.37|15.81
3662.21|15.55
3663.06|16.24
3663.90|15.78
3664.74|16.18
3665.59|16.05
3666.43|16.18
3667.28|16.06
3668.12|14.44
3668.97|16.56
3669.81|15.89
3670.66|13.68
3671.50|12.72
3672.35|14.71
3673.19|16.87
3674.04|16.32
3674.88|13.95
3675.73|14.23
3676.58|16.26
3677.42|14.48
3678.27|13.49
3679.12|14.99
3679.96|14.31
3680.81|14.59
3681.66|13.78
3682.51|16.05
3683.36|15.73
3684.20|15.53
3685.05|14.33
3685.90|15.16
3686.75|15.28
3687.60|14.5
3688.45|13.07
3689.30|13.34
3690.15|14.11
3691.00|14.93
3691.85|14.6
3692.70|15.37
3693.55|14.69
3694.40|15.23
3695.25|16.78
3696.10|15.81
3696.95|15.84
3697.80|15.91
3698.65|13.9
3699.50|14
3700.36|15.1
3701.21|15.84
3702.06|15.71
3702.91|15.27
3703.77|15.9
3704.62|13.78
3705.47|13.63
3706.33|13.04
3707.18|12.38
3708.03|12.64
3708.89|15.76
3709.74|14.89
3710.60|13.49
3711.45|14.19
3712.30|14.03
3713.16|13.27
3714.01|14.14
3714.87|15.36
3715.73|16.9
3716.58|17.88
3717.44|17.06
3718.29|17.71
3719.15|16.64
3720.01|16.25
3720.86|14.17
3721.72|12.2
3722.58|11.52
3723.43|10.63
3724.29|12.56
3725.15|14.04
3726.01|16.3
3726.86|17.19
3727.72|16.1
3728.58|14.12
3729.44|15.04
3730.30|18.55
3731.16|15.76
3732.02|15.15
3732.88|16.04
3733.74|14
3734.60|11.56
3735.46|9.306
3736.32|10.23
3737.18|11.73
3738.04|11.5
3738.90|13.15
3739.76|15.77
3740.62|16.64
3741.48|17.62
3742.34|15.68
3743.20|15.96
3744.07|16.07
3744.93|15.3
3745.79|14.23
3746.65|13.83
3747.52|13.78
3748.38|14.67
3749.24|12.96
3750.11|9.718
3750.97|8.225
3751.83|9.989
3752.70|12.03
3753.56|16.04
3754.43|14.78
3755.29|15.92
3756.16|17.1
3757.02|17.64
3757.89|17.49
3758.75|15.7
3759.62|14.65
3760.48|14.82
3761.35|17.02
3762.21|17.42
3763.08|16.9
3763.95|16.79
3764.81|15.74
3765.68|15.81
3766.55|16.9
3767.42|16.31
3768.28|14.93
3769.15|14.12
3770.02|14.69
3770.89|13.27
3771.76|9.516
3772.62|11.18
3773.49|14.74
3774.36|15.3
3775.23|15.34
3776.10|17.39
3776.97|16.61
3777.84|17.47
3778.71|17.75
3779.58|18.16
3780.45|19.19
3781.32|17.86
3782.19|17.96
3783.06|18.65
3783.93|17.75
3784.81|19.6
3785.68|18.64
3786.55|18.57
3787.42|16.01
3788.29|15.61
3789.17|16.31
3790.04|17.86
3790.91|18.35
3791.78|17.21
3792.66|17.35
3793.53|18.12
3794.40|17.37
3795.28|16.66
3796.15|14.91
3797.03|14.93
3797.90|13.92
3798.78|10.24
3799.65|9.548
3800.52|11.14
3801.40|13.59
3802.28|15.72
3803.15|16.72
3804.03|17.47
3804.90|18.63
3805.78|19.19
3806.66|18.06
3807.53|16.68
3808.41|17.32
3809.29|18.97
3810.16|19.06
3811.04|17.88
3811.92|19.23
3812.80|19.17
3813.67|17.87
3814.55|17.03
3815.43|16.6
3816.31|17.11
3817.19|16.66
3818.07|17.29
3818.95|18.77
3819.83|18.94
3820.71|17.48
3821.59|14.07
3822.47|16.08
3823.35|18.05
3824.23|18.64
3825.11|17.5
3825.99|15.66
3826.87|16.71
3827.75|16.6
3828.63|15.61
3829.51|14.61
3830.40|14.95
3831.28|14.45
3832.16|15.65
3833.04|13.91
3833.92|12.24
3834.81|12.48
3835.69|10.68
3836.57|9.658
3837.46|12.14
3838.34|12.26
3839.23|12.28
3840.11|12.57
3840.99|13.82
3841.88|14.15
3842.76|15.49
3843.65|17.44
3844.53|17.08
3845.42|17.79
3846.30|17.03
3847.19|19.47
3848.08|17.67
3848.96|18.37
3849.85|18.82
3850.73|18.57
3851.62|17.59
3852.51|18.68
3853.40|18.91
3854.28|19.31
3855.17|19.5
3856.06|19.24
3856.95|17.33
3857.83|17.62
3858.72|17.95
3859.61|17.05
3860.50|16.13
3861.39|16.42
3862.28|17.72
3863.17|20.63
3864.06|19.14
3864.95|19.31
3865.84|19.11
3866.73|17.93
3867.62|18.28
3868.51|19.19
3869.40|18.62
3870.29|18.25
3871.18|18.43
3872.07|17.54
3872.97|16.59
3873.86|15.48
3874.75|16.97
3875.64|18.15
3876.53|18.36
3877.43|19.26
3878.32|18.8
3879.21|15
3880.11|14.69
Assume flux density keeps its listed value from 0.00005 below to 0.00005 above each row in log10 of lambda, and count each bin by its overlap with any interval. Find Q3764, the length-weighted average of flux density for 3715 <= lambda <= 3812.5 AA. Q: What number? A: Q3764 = 15.5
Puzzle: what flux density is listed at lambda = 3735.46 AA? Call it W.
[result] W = 9.306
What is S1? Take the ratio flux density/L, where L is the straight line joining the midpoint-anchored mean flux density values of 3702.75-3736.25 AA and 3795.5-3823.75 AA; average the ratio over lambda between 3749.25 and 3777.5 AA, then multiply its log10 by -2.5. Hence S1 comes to 0.050 mag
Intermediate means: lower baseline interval 14.5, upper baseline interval 16.5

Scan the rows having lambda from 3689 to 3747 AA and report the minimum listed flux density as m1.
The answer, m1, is 9.306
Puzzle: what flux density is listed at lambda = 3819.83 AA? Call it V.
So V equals 18.94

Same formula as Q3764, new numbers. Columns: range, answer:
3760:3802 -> 15.9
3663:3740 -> 14.7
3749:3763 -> 14.6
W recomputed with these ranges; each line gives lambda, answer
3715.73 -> 16.9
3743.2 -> 15.96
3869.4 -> 18.62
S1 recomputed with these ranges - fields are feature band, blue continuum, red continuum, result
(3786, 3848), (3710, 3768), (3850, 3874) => 0.06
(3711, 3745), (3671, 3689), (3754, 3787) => 0.06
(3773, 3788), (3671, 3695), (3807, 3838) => -0.11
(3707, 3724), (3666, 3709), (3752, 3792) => 0.05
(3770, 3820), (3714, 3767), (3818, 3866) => -0.06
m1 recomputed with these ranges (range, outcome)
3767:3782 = 9.516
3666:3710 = 12.38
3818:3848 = 9.658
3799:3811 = 9.548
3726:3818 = 8.225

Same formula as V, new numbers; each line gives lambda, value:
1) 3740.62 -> 16.64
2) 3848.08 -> 17.67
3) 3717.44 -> 17.06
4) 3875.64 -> 18.15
